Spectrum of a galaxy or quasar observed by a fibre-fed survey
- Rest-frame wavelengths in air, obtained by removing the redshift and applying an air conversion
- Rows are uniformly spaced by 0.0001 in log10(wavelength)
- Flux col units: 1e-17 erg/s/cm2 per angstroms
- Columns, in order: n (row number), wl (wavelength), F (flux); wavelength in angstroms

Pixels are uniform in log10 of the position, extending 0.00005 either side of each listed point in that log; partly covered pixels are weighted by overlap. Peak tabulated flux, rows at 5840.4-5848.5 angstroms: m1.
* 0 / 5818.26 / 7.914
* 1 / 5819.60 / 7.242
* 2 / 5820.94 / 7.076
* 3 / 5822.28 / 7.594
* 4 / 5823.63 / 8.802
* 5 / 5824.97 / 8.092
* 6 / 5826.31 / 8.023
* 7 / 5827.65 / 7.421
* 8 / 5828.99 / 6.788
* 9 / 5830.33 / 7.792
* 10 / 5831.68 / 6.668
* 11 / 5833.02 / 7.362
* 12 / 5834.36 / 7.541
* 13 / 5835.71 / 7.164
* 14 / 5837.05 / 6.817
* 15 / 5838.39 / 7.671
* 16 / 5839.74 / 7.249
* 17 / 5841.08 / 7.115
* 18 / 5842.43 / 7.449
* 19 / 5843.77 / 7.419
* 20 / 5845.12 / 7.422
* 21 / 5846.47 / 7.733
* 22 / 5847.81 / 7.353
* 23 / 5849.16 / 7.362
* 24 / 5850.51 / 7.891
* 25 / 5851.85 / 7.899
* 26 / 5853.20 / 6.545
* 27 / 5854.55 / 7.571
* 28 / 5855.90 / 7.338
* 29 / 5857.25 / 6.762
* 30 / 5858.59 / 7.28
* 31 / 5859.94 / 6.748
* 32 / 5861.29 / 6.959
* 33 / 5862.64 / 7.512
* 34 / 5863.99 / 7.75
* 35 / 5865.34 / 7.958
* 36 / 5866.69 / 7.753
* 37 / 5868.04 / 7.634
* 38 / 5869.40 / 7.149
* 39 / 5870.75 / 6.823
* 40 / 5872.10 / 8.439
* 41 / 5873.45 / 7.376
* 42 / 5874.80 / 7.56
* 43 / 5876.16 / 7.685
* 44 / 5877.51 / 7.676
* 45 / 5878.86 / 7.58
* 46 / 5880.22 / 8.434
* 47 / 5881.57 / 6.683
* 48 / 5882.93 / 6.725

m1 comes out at 7.733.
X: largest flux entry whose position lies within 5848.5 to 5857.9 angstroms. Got 7.899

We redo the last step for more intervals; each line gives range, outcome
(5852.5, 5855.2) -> 7.571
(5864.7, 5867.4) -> 7.958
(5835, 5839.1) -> 7.671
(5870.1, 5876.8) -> 8.439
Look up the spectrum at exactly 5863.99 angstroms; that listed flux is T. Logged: 7.75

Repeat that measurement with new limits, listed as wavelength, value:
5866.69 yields 7.753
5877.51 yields 7.676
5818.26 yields 7.914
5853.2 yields 6.545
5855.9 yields 7.338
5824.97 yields 8.092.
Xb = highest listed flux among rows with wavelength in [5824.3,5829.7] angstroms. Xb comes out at 8.092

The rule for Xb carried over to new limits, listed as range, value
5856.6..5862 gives 7.28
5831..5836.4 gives 7.541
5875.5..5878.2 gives 7.685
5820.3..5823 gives 7.594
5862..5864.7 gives 7.75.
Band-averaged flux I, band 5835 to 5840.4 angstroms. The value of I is 7.22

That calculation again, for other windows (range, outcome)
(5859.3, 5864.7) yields 7.25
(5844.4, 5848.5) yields 7.49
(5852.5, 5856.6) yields 7.14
